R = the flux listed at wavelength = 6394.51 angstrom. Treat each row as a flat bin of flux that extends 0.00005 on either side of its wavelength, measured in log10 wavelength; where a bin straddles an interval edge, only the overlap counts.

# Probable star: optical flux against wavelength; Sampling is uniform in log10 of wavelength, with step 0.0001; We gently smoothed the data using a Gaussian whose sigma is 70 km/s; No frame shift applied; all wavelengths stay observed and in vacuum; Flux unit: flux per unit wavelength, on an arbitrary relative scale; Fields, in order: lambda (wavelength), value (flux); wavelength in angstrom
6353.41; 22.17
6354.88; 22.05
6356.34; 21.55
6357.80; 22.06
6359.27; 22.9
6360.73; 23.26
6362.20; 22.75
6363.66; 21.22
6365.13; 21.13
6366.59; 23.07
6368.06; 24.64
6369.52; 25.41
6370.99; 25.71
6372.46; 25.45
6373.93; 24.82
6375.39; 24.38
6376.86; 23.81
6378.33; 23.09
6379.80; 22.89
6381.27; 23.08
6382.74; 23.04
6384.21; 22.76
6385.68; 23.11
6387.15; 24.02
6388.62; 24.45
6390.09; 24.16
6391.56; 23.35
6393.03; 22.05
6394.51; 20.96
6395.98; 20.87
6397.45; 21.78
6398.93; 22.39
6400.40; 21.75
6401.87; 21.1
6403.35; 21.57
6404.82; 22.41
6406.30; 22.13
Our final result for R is 20.96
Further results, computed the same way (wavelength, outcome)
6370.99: 25.71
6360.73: 23.26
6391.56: 23.35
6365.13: 21.13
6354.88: 22.05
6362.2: 22.75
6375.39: 24.38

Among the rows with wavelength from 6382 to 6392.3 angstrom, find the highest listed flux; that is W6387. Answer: 24.45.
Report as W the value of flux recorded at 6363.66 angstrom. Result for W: 21.22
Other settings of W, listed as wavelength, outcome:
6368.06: 24.64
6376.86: 23.81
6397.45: 21.78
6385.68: 23.11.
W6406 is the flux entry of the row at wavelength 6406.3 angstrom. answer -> 22.13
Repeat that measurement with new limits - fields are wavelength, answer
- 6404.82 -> 22.41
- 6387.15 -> 24.02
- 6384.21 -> 22.76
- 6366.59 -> 23.07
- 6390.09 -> 24.16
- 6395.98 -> 20.87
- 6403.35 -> 21.57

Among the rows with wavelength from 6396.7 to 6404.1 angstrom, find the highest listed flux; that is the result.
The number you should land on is 22.39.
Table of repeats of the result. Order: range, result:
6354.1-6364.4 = 23.26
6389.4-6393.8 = 24.16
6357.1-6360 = 22.9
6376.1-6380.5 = 23.81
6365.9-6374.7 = 25.71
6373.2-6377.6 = 24.82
